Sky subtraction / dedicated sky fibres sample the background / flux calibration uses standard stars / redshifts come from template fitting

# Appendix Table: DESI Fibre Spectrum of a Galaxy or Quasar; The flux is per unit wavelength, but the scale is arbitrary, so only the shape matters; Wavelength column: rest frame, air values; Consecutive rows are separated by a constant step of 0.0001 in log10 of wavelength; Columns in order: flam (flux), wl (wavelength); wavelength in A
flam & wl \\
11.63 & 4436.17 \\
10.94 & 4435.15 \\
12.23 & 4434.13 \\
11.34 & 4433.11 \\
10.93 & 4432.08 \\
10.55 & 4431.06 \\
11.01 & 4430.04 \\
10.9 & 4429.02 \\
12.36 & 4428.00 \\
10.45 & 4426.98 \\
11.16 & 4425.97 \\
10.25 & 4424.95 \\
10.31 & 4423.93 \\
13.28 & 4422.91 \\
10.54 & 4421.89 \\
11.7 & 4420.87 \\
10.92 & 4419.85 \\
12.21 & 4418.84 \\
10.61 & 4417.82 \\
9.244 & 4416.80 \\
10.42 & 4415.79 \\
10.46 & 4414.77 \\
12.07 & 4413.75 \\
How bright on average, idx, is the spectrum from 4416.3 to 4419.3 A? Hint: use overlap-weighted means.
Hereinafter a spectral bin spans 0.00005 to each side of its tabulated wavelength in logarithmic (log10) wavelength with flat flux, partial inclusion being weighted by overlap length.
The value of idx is 10.6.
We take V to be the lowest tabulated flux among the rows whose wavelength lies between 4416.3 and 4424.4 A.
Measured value 9.244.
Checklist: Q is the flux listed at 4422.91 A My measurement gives 13.28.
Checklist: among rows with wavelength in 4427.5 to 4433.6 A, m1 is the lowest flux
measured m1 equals 10.55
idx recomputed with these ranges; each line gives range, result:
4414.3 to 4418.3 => 10.2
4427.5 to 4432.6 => 11.1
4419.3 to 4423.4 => 11.6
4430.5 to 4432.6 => 10.7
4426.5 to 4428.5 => 11.4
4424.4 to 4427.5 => 10.6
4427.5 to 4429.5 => 11.6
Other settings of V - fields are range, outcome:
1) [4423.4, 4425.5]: 10.25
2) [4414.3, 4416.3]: 10.42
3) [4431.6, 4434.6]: 10.93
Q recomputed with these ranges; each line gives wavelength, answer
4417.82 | 10.61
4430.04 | 11.01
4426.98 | 10.45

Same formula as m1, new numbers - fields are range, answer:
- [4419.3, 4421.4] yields 10.92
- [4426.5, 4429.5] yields 10.45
